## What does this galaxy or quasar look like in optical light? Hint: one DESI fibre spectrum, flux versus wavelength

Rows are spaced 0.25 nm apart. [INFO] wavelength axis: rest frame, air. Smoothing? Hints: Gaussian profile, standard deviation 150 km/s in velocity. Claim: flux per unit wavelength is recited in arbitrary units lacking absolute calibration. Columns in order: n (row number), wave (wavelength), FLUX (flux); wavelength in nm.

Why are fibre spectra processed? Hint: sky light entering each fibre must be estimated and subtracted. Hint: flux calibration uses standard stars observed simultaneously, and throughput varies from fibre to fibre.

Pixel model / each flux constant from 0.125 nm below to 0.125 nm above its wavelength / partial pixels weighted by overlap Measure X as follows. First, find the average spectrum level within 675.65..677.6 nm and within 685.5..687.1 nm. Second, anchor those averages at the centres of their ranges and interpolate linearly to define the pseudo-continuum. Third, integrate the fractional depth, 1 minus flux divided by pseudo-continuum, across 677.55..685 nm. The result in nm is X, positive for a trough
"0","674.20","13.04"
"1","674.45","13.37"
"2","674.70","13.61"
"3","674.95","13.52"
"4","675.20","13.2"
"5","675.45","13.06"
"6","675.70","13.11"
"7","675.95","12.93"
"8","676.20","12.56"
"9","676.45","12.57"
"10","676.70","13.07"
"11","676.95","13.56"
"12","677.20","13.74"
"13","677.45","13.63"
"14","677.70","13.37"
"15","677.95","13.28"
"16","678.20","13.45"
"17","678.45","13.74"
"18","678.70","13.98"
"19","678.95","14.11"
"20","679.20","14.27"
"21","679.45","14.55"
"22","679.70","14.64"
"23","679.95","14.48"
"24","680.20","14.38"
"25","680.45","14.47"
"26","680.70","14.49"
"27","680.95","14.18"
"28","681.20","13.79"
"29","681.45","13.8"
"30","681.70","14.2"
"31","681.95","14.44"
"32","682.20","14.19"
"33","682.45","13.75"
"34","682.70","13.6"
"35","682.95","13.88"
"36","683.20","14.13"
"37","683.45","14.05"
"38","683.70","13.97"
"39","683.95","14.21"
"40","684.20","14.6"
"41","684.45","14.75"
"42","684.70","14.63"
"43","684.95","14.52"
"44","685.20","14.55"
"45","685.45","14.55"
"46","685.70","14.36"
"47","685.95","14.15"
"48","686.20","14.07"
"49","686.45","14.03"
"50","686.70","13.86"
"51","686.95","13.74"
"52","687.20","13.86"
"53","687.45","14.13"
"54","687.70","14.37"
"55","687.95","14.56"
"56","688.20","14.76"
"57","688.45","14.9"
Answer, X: -0.296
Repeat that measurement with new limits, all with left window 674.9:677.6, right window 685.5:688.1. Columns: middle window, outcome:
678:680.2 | -0.12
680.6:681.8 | -0.04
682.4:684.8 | -0.06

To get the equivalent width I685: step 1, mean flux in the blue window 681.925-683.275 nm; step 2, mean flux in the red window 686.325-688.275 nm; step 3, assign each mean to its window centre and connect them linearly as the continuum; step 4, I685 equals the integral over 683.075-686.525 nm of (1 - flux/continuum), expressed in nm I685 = -0.07 nm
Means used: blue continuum 14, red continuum 14.1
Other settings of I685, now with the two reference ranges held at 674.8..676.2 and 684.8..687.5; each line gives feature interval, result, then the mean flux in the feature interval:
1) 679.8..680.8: -0.064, 14.5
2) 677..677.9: -0.016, 13.6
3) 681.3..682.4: -0.030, 14.1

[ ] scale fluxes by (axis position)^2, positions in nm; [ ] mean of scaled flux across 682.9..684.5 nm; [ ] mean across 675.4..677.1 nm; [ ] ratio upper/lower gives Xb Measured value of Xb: 1.12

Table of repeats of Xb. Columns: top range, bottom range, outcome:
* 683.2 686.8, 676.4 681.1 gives 1.05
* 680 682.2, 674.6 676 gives 1.09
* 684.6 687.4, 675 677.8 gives 1.11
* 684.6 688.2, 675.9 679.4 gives 1.08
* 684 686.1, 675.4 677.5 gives 1.13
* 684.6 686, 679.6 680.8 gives 1.01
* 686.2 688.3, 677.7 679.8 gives 1.04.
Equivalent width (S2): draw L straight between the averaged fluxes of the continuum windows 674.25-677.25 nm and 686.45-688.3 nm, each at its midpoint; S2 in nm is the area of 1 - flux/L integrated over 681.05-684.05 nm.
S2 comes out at -0.05 nm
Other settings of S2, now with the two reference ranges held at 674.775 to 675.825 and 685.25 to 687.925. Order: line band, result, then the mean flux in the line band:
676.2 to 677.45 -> 0.01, 13.2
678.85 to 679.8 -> -0.06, 14.4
